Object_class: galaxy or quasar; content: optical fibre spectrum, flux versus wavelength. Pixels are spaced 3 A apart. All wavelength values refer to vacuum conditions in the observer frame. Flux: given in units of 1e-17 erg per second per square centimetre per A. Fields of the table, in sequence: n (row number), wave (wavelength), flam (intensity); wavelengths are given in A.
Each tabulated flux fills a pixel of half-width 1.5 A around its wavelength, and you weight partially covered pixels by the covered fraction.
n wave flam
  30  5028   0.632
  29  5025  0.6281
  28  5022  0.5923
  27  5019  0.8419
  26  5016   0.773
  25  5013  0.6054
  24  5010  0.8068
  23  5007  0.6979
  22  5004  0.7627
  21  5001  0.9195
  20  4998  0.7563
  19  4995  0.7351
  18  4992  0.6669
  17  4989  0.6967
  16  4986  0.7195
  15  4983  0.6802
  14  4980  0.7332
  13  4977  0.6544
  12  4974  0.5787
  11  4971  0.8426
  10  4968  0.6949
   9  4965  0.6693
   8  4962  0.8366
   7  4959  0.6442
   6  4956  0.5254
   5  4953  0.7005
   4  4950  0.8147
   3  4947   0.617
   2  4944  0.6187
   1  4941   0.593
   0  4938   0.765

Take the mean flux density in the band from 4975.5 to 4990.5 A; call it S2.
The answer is 0.697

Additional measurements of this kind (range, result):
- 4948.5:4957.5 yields 0.68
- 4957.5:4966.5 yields 0.717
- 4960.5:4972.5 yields 0.761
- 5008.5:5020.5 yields 0.757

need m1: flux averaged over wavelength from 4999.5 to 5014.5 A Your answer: 0.758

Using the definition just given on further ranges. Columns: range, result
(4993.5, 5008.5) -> 0.774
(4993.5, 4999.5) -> 0.746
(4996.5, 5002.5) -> 0.838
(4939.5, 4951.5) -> 0.661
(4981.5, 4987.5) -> 0.7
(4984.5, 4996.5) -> 0.705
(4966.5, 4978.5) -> 0.693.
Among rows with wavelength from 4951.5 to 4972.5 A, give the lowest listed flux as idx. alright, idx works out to 0.5254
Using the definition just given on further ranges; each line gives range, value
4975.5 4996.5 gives 0.6544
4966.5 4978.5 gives 0.5787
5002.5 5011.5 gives 0.6979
